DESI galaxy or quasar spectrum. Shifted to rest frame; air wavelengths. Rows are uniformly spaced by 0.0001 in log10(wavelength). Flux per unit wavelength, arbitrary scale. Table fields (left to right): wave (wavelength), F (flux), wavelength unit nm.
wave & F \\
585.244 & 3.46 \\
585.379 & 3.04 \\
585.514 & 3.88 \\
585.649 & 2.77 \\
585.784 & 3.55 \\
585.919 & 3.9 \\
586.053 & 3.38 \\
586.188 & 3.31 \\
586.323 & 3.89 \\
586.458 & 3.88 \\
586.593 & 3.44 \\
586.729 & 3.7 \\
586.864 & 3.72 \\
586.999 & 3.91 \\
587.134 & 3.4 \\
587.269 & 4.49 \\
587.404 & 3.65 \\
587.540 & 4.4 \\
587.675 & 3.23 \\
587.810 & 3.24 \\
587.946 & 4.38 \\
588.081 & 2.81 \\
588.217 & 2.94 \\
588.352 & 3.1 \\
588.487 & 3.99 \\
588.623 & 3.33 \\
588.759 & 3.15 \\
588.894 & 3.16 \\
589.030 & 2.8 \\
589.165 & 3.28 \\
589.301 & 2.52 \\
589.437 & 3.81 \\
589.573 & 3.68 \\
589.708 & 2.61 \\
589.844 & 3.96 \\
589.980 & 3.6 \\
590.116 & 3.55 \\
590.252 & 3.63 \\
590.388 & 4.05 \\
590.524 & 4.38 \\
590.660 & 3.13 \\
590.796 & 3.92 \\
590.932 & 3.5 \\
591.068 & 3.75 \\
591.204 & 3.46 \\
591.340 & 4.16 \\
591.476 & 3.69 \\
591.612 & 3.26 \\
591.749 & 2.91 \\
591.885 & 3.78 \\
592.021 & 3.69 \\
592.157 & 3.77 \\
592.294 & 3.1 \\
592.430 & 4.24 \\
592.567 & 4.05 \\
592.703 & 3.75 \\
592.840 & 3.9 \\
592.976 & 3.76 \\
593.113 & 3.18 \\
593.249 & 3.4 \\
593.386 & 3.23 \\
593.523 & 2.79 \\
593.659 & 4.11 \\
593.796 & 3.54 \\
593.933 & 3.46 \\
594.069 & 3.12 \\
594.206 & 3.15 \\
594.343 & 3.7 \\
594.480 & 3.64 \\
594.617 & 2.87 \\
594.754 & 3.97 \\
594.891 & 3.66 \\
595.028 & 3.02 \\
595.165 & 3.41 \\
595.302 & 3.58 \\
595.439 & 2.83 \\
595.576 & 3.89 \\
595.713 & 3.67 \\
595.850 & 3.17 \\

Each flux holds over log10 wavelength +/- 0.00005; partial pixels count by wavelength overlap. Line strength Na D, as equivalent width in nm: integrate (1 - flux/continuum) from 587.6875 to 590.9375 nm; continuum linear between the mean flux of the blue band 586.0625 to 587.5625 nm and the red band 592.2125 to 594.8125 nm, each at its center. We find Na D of 0.21 nm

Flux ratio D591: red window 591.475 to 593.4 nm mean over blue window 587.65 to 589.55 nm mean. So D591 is 1.09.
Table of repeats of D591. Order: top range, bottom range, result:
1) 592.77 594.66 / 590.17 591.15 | 0.91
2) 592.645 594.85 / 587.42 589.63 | 1.03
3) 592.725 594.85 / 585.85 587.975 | 0.93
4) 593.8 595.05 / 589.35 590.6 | 0.93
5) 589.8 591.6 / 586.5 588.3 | 1.03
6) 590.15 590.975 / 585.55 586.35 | 1.09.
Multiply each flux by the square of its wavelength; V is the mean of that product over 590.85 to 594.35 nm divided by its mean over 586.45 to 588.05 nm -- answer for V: 1.0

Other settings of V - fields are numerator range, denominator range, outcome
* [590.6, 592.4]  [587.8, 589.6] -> 1.09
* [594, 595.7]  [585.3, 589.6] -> 1.00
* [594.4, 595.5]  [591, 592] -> 0.95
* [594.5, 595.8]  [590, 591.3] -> 0.94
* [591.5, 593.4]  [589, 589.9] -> 1.12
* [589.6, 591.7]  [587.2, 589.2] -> 1.06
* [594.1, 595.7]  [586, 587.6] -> 0.94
